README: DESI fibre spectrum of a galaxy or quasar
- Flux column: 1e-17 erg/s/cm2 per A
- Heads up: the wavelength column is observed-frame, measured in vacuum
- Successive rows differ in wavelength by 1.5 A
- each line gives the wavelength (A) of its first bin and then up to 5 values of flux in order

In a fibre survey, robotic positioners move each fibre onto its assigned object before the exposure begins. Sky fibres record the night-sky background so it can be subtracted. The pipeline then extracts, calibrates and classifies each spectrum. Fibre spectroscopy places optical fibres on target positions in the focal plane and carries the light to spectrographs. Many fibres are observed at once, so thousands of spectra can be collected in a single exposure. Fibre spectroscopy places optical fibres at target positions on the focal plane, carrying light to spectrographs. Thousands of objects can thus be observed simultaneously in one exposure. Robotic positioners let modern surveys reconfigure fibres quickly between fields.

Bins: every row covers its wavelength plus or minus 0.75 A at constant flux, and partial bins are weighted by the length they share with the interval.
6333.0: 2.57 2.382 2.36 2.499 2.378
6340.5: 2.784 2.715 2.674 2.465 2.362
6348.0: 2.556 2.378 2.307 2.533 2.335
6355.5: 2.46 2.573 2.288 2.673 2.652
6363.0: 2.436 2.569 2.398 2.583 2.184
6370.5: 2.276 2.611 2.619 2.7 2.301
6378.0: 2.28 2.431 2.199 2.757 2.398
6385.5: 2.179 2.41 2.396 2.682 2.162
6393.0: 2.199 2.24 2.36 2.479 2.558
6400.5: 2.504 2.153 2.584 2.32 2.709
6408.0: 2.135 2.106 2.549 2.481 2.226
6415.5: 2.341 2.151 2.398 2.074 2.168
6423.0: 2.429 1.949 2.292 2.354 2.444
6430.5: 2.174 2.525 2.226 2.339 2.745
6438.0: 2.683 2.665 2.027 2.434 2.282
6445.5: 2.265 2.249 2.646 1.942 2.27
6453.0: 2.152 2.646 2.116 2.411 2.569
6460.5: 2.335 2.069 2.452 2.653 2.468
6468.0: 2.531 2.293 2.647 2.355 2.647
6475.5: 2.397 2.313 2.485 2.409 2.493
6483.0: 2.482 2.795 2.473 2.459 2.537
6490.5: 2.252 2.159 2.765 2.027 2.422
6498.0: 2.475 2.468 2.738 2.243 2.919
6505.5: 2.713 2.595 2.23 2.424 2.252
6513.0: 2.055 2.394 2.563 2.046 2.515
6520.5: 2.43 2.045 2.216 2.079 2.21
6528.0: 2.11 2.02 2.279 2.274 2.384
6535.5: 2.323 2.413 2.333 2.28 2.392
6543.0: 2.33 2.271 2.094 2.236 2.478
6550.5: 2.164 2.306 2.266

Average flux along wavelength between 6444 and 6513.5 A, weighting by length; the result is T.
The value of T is 2.42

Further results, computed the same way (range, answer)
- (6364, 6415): 2.4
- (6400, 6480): 2.37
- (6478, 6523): 2.43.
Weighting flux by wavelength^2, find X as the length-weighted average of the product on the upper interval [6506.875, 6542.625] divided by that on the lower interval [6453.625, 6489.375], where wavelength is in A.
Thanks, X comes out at 0.94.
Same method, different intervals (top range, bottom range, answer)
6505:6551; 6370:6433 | 1.01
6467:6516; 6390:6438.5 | 1.07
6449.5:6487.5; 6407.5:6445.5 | 1.05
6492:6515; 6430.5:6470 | 1.04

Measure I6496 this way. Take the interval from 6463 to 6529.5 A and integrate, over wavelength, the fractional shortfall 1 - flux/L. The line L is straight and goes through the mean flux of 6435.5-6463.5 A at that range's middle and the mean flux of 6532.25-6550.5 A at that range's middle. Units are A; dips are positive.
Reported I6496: -2.05 A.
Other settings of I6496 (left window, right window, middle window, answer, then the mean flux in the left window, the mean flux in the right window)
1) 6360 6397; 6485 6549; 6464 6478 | -0.6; 2.42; 2.35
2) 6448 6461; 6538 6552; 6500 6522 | -1.1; 2.34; 2.29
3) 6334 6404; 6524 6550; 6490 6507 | -1.3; 2.45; 2.26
